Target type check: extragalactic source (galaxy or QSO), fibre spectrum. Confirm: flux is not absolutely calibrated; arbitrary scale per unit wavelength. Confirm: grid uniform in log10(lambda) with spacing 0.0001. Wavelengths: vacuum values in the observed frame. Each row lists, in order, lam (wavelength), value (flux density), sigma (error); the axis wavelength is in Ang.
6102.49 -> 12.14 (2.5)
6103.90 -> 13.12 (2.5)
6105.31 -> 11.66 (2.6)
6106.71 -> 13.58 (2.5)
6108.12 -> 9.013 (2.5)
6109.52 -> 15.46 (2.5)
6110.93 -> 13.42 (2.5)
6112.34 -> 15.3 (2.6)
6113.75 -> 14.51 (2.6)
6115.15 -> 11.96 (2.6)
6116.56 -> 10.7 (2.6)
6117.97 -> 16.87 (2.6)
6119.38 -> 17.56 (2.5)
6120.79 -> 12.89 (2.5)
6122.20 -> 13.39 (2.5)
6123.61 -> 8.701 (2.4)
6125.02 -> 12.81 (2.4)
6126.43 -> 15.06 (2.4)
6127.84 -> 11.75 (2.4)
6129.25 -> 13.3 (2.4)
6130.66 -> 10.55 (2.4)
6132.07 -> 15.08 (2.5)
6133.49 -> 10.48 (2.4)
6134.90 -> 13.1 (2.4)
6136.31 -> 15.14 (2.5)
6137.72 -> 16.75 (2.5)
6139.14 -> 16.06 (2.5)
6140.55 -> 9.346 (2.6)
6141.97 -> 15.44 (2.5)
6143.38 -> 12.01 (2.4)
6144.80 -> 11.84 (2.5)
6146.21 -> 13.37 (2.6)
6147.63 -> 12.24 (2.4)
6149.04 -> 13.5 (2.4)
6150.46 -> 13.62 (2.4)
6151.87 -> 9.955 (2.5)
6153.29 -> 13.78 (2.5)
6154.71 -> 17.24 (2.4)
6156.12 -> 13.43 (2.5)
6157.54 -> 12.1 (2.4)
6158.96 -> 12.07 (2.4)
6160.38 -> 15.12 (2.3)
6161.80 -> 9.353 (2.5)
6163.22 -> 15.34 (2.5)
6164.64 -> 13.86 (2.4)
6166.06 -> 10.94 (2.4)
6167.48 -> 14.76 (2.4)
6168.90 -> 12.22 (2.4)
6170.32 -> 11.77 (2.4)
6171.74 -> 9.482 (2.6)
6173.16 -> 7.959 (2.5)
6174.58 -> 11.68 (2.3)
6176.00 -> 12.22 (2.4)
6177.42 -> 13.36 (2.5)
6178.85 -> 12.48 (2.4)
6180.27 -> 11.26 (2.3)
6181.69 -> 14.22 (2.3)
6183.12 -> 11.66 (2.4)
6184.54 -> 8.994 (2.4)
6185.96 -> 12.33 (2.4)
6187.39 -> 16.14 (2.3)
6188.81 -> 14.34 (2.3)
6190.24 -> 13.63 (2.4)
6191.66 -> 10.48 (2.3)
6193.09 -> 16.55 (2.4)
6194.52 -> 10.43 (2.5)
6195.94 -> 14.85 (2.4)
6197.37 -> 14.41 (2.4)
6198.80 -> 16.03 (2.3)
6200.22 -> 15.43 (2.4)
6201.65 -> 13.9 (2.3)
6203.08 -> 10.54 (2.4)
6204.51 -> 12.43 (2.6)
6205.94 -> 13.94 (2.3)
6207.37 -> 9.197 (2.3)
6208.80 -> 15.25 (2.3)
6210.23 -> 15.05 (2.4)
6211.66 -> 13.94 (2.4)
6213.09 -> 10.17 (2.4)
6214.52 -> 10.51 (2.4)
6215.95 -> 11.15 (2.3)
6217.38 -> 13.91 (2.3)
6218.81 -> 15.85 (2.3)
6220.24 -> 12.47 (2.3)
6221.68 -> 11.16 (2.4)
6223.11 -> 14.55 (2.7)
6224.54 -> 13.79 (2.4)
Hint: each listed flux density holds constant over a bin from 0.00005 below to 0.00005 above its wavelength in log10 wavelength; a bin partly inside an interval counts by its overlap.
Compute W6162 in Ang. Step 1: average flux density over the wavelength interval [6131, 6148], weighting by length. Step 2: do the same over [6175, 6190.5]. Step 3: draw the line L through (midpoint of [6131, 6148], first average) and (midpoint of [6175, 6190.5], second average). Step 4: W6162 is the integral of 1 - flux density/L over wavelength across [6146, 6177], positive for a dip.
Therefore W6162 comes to 1.2 Ang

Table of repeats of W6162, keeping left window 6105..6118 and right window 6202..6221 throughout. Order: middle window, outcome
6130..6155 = -0.5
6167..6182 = 1.2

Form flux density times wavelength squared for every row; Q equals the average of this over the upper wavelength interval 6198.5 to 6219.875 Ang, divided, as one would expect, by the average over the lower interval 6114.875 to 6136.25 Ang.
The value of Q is 1.03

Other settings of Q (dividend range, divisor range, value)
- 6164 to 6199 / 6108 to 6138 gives 0.96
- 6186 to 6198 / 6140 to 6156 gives 1.07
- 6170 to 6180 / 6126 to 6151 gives 0.86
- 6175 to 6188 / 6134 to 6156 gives 0.93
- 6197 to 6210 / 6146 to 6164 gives 1.04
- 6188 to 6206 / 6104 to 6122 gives 1.03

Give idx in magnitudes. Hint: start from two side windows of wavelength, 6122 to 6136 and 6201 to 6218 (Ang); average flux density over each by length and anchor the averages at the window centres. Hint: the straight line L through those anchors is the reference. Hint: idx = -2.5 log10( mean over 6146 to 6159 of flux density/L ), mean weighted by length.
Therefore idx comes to -0.06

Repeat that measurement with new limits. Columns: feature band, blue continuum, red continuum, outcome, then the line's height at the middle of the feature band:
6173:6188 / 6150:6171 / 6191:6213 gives 0.091 mag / 13.2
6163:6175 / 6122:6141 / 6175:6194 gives 0.090 mag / 12.9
